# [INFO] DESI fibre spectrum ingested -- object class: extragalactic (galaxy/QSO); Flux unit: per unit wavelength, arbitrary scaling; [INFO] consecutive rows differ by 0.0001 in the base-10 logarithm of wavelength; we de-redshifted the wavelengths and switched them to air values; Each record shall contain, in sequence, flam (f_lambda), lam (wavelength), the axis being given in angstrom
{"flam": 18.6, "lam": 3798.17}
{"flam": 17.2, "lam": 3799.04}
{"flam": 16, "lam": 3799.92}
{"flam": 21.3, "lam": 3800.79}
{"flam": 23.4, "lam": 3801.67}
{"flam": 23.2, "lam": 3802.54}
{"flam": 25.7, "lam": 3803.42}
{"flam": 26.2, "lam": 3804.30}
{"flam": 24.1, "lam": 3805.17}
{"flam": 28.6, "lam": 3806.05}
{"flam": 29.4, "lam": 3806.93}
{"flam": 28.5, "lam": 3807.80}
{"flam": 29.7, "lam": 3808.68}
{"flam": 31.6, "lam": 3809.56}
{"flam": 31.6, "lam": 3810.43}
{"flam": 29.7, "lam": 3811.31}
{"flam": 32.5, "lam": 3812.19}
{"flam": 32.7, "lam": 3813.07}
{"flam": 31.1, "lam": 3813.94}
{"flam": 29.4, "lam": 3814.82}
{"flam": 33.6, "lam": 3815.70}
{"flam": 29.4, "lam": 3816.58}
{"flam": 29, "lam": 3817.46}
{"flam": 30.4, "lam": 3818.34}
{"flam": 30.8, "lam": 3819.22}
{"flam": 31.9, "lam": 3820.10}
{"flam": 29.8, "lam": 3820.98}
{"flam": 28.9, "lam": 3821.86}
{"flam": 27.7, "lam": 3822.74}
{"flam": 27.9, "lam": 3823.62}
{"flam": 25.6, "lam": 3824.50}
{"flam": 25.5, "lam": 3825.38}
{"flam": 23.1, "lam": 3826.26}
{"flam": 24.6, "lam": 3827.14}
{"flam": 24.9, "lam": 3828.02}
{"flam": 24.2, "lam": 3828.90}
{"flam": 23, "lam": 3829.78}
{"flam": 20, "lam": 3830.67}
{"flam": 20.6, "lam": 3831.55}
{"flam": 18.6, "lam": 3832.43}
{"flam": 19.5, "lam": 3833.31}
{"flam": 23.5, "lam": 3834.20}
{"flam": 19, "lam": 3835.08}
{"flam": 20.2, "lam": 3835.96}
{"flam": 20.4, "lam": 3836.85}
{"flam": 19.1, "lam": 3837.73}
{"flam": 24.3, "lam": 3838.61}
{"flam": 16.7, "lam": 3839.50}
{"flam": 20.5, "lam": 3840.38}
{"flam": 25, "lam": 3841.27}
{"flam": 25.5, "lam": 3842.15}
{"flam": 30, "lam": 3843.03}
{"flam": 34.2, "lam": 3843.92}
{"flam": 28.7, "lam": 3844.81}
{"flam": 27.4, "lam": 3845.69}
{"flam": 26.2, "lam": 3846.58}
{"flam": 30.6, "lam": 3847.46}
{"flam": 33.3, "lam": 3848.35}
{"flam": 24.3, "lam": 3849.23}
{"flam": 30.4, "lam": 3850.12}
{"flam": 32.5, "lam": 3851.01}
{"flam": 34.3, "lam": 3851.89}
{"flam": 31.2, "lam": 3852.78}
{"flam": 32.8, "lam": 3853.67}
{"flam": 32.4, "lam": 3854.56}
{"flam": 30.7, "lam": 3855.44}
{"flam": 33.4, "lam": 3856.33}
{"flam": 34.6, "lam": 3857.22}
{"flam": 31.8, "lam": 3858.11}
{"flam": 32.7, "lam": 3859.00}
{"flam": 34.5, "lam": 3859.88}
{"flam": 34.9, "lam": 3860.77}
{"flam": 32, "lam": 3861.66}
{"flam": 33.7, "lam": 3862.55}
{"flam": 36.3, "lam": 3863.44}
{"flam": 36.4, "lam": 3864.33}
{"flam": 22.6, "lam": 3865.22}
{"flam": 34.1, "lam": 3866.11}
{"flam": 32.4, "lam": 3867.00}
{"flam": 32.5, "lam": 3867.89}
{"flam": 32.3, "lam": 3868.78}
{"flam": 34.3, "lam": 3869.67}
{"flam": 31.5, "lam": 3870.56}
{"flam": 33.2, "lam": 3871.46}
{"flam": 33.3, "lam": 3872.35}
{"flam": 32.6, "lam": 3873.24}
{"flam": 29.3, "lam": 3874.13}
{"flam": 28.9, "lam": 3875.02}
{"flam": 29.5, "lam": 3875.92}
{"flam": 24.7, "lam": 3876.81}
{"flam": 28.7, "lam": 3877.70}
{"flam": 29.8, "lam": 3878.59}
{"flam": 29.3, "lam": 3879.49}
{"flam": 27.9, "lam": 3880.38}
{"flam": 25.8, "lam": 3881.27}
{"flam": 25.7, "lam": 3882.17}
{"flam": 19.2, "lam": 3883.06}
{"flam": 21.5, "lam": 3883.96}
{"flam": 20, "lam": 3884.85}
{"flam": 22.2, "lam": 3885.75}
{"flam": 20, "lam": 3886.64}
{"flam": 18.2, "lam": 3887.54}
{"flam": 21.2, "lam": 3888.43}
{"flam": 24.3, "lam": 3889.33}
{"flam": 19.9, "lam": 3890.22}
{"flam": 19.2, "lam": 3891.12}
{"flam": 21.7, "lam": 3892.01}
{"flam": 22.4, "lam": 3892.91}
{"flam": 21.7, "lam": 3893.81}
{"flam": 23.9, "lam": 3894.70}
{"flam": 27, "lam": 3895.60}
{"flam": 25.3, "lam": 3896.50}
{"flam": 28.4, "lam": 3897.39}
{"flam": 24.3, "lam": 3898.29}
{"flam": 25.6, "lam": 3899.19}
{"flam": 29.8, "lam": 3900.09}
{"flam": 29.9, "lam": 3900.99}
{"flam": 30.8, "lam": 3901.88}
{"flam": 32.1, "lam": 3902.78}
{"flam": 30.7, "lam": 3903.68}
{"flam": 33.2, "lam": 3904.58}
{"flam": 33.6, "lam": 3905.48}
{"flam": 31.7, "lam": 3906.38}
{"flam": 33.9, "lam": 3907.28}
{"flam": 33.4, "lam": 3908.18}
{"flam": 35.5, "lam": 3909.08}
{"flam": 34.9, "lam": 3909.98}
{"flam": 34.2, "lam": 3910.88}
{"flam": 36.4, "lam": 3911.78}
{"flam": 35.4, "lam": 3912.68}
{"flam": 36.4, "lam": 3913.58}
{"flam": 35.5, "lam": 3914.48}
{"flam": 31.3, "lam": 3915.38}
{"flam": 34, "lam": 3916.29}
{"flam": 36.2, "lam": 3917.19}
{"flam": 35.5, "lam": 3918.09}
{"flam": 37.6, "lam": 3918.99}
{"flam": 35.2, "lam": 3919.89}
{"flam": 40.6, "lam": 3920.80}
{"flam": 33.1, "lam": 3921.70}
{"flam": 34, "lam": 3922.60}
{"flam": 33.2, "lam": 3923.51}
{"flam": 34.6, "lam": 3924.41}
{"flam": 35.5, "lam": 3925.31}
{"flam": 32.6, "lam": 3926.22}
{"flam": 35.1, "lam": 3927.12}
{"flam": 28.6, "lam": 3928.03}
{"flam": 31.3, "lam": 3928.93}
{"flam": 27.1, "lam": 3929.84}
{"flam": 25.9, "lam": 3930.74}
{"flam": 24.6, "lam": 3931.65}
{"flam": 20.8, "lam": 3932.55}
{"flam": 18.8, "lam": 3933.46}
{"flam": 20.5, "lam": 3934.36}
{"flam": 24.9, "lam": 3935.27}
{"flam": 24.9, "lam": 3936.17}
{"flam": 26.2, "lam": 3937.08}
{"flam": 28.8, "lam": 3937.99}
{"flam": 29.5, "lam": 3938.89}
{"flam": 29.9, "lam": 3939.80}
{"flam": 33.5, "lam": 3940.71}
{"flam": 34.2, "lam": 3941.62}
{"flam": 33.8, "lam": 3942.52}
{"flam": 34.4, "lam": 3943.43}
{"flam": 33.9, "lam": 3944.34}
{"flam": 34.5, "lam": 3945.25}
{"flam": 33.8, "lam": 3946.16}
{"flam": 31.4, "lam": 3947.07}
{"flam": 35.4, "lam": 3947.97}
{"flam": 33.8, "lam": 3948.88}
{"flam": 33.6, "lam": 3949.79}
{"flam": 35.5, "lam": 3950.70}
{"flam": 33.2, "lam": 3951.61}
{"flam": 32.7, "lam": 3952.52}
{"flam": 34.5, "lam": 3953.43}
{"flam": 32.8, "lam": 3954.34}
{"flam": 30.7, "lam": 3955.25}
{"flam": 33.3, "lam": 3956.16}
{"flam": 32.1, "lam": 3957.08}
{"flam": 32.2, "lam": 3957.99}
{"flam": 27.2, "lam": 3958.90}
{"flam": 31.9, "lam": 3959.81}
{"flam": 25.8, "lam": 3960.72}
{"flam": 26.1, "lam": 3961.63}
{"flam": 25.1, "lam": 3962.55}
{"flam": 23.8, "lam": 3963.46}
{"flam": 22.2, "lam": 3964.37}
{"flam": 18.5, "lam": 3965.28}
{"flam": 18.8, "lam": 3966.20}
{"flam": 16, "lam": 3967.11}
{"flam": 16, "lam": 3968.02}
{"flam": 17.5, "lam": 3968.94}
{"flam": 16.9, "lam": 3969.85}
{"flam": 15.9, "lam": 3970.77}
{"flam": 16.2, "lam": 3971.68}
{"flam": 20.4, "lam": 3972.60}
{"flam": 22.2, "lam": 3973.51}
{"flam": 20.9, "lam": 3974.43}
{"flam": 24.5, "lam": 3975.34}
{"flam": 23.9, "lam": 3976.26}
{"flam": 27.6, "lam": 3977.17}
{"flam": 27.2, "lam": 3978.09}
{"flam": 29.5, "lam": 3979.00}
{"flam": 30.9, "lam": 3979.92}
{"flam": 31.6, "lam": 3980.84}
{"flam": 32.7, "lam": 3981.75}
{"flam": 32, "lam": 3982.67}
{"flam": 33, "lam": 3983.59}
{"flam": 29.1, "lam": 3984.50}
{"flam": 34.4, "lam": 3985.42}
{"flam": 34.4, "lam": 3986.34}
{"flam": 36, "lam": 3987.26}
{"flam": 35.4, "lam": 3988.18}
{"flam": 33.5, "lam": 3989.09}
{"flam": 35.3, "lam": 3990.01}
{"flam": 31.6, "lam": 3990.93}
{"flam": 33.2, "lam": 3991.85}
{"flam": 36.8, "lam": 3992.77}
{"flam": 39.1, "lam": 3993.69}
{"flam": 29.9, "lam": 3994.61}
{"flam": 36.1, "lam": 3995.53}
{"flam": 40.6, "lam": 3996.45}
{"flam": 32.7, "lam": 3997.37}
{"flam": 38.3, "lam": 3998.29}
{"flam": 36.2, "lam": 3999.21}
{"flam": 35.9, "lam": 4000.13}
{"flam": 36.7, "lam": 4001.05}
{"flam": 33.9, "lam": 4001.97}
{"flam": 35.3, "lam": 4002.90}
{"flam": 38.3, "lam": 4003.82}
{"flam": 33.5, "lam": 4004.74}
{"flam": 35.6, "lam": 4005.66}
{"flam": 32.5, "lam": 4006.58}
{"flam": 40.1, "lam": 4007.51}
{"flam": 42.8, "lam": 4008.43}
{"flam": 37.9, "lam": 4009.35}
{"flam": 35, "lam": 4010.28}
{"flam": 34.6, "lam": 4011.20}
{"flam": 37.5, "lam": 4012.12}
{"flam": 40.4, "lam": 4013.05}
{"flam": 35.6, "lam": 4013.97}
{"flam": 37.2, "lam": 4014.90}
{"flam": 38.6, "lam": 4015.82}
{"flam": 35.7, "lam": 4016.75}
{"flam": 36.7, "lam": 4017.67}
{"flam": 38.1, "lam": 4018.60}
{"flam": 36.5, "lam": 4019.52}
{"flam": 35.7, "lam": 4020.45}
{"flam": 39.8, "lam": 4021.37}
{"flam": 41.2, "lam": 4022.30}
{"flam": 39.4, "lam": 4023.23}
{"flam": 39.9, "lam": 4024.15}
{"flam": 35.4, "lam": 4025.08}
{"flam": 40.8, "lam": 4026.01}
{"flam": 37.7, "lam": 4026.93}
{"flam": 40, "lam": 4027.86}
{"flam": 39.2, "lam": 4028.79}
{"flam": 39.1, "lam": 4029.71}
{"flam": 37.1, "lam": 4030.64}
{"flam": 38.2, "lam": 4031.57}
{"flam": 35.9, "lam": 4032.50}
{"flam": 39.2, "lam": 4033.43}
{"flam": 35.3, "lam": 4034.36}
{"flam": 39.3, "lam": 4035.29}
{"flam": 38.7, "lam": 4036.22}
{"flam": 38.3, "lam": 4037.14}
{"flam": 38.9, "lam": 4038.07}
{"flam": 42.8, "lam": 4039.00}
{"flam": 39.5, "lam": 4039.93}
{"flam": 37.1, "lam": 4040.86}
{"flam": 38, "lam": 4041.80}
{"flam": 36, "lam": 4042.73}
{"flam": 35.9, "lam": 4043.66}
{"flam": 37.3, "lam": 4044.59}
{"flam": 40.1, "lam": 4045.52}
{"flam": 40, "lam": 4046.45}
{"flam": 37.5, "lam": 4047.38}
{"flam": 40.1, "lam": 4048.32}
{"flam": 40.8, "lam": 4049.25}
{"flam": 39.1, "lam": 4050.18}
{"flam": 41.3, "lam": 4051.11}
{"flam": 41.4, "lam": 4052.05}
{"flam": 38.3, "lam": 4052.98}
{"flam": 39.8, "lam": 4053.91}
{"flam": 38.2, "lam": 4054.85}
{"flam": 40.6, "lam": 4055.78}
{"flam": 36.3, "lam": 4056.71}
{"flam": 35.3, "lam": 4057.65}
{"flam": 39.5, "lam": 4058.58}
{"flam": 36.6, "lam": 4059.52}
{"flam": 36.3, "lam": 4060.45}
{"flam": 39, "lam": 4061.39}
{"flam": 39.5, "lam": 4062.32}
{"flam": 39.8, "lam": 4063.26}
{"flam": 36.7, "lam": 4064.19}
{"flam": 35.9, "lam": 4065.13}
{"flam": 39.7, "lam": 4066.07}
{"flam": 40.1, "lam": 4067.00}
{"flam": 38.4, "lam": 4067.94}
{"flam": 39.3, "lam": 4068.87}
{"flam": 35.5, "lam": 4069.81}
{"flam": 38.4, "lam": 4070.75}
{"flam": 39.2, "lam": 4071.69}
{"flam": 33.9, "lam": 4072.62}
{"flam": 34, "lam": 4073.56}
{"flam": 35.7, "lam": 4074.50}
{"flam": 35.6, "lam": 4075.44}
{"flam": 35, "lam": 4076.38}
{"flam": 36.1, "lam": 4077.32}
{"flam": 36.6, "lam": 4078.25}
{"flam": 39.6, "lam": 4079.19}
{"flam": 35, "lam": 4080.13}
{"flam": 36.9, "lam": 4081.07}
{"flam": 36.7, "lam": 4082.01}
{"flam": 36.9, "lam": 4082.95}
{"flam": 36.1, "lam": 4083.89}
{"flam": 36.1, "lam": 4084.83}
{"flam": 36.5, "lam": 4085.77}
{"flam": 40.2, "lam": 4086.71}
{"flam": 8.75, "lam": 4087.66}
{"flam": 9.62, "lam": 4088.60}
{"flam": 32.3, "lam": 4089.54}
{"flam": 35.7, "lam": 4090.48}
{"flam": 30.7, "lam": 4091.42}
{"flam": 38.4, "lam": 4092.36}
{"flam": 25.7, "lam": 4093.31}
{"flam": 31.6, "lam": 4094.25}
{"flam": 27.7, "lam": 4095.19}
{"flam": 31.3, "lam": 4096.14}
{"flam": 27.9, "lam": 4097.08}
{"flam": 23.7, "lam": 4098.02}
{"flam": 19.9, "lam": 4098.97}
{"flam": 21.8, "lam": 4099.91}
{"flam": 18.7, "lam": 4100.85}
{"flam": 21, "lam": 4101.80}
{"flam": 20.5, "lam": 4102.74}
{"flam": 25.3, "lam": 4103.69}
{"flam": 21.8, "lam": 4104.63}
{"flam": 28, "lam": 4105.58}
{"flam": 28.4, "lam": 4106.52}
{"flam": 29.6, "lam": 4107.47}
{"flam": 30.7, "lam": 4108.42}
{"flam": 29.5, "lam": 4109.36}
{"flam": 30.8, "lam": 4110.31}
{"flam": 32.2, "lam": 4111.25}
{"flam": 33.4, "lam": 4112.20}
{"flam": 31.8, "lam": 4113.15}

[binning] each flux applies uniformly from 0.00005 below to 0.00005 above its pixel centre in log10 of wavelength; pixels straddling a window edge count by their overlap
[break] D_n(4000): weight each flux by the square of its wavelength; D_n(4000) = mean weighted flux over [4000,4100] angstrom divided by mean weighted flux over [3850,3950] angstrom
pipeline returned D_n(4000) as 1.3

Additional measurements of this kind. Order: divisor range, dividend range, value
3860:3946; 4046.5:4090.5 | 1.33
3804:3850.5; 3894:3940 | 1.21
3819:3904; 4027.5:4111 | 1.41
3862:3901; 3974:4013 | 1.33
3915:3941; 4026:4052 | 1.34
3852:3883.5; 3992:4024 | 1.28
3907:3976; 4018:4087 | 1.37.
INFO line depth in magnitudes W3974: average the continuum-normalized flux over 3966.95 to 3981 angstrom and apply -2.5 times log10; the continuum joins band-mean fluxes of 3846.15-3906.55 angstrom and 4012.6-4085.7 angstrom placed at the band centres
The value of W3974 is 0.460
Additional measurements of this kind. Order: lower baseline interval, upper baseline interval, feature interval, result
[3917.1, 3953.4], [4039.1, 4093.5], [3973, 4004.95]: 0.030 mag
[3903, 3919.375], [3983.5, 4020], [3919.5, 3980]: 0.235 mag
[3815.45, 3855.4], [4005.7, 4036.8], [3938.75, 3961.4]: 0.032 mag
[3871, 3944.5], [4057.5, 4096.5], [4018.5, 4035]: -0.157 mag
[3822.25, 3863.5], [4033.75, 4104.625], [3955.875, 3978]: 0.330 mag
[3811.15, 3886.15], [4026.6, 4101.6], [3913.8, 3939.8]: 0.009 mag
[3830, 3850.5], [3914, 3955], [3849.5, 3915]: -0.079 mag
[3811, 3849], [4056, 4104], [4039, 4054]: -0.213 mag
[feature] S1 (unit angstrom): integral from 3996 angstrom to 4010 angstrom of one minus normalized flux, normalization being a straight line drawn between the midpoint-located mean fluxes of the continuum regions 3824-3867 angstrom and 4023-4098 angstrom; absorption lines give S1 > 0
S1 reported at -1.1 angstrom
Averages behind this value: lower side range 27.6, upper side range 36.4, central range 36.7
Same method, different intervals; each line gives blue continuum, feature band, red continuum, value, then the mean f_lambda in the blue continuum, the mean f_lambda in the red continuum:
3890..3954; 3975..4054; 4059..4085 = -3.7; 30.8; 37.1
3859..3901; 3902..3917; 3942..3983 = -3.4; 27.5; 27.6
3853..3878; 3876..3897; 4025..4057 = 5.9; 32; 38.7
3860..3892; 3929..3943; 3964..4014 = 1.1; 27.9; 30.8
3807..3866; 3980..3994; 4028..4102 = -0.3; 28.3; 35.4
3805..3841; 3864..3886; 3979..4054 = 0.2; 26.1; 36.9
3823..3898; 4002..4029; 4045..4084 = -1.7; 27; 37.9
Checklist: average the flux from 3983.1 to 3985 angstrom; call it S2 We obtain 31.2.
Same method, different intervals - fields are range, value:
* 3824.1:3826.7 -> 24.7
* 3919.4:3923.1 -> 35.7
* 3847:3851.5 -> 30.3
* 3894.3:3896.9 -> 25.4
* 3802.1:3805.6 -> 24.8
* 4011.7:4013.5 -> 38.8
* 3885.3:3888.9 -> 20.4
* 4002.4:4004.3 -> 36.6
